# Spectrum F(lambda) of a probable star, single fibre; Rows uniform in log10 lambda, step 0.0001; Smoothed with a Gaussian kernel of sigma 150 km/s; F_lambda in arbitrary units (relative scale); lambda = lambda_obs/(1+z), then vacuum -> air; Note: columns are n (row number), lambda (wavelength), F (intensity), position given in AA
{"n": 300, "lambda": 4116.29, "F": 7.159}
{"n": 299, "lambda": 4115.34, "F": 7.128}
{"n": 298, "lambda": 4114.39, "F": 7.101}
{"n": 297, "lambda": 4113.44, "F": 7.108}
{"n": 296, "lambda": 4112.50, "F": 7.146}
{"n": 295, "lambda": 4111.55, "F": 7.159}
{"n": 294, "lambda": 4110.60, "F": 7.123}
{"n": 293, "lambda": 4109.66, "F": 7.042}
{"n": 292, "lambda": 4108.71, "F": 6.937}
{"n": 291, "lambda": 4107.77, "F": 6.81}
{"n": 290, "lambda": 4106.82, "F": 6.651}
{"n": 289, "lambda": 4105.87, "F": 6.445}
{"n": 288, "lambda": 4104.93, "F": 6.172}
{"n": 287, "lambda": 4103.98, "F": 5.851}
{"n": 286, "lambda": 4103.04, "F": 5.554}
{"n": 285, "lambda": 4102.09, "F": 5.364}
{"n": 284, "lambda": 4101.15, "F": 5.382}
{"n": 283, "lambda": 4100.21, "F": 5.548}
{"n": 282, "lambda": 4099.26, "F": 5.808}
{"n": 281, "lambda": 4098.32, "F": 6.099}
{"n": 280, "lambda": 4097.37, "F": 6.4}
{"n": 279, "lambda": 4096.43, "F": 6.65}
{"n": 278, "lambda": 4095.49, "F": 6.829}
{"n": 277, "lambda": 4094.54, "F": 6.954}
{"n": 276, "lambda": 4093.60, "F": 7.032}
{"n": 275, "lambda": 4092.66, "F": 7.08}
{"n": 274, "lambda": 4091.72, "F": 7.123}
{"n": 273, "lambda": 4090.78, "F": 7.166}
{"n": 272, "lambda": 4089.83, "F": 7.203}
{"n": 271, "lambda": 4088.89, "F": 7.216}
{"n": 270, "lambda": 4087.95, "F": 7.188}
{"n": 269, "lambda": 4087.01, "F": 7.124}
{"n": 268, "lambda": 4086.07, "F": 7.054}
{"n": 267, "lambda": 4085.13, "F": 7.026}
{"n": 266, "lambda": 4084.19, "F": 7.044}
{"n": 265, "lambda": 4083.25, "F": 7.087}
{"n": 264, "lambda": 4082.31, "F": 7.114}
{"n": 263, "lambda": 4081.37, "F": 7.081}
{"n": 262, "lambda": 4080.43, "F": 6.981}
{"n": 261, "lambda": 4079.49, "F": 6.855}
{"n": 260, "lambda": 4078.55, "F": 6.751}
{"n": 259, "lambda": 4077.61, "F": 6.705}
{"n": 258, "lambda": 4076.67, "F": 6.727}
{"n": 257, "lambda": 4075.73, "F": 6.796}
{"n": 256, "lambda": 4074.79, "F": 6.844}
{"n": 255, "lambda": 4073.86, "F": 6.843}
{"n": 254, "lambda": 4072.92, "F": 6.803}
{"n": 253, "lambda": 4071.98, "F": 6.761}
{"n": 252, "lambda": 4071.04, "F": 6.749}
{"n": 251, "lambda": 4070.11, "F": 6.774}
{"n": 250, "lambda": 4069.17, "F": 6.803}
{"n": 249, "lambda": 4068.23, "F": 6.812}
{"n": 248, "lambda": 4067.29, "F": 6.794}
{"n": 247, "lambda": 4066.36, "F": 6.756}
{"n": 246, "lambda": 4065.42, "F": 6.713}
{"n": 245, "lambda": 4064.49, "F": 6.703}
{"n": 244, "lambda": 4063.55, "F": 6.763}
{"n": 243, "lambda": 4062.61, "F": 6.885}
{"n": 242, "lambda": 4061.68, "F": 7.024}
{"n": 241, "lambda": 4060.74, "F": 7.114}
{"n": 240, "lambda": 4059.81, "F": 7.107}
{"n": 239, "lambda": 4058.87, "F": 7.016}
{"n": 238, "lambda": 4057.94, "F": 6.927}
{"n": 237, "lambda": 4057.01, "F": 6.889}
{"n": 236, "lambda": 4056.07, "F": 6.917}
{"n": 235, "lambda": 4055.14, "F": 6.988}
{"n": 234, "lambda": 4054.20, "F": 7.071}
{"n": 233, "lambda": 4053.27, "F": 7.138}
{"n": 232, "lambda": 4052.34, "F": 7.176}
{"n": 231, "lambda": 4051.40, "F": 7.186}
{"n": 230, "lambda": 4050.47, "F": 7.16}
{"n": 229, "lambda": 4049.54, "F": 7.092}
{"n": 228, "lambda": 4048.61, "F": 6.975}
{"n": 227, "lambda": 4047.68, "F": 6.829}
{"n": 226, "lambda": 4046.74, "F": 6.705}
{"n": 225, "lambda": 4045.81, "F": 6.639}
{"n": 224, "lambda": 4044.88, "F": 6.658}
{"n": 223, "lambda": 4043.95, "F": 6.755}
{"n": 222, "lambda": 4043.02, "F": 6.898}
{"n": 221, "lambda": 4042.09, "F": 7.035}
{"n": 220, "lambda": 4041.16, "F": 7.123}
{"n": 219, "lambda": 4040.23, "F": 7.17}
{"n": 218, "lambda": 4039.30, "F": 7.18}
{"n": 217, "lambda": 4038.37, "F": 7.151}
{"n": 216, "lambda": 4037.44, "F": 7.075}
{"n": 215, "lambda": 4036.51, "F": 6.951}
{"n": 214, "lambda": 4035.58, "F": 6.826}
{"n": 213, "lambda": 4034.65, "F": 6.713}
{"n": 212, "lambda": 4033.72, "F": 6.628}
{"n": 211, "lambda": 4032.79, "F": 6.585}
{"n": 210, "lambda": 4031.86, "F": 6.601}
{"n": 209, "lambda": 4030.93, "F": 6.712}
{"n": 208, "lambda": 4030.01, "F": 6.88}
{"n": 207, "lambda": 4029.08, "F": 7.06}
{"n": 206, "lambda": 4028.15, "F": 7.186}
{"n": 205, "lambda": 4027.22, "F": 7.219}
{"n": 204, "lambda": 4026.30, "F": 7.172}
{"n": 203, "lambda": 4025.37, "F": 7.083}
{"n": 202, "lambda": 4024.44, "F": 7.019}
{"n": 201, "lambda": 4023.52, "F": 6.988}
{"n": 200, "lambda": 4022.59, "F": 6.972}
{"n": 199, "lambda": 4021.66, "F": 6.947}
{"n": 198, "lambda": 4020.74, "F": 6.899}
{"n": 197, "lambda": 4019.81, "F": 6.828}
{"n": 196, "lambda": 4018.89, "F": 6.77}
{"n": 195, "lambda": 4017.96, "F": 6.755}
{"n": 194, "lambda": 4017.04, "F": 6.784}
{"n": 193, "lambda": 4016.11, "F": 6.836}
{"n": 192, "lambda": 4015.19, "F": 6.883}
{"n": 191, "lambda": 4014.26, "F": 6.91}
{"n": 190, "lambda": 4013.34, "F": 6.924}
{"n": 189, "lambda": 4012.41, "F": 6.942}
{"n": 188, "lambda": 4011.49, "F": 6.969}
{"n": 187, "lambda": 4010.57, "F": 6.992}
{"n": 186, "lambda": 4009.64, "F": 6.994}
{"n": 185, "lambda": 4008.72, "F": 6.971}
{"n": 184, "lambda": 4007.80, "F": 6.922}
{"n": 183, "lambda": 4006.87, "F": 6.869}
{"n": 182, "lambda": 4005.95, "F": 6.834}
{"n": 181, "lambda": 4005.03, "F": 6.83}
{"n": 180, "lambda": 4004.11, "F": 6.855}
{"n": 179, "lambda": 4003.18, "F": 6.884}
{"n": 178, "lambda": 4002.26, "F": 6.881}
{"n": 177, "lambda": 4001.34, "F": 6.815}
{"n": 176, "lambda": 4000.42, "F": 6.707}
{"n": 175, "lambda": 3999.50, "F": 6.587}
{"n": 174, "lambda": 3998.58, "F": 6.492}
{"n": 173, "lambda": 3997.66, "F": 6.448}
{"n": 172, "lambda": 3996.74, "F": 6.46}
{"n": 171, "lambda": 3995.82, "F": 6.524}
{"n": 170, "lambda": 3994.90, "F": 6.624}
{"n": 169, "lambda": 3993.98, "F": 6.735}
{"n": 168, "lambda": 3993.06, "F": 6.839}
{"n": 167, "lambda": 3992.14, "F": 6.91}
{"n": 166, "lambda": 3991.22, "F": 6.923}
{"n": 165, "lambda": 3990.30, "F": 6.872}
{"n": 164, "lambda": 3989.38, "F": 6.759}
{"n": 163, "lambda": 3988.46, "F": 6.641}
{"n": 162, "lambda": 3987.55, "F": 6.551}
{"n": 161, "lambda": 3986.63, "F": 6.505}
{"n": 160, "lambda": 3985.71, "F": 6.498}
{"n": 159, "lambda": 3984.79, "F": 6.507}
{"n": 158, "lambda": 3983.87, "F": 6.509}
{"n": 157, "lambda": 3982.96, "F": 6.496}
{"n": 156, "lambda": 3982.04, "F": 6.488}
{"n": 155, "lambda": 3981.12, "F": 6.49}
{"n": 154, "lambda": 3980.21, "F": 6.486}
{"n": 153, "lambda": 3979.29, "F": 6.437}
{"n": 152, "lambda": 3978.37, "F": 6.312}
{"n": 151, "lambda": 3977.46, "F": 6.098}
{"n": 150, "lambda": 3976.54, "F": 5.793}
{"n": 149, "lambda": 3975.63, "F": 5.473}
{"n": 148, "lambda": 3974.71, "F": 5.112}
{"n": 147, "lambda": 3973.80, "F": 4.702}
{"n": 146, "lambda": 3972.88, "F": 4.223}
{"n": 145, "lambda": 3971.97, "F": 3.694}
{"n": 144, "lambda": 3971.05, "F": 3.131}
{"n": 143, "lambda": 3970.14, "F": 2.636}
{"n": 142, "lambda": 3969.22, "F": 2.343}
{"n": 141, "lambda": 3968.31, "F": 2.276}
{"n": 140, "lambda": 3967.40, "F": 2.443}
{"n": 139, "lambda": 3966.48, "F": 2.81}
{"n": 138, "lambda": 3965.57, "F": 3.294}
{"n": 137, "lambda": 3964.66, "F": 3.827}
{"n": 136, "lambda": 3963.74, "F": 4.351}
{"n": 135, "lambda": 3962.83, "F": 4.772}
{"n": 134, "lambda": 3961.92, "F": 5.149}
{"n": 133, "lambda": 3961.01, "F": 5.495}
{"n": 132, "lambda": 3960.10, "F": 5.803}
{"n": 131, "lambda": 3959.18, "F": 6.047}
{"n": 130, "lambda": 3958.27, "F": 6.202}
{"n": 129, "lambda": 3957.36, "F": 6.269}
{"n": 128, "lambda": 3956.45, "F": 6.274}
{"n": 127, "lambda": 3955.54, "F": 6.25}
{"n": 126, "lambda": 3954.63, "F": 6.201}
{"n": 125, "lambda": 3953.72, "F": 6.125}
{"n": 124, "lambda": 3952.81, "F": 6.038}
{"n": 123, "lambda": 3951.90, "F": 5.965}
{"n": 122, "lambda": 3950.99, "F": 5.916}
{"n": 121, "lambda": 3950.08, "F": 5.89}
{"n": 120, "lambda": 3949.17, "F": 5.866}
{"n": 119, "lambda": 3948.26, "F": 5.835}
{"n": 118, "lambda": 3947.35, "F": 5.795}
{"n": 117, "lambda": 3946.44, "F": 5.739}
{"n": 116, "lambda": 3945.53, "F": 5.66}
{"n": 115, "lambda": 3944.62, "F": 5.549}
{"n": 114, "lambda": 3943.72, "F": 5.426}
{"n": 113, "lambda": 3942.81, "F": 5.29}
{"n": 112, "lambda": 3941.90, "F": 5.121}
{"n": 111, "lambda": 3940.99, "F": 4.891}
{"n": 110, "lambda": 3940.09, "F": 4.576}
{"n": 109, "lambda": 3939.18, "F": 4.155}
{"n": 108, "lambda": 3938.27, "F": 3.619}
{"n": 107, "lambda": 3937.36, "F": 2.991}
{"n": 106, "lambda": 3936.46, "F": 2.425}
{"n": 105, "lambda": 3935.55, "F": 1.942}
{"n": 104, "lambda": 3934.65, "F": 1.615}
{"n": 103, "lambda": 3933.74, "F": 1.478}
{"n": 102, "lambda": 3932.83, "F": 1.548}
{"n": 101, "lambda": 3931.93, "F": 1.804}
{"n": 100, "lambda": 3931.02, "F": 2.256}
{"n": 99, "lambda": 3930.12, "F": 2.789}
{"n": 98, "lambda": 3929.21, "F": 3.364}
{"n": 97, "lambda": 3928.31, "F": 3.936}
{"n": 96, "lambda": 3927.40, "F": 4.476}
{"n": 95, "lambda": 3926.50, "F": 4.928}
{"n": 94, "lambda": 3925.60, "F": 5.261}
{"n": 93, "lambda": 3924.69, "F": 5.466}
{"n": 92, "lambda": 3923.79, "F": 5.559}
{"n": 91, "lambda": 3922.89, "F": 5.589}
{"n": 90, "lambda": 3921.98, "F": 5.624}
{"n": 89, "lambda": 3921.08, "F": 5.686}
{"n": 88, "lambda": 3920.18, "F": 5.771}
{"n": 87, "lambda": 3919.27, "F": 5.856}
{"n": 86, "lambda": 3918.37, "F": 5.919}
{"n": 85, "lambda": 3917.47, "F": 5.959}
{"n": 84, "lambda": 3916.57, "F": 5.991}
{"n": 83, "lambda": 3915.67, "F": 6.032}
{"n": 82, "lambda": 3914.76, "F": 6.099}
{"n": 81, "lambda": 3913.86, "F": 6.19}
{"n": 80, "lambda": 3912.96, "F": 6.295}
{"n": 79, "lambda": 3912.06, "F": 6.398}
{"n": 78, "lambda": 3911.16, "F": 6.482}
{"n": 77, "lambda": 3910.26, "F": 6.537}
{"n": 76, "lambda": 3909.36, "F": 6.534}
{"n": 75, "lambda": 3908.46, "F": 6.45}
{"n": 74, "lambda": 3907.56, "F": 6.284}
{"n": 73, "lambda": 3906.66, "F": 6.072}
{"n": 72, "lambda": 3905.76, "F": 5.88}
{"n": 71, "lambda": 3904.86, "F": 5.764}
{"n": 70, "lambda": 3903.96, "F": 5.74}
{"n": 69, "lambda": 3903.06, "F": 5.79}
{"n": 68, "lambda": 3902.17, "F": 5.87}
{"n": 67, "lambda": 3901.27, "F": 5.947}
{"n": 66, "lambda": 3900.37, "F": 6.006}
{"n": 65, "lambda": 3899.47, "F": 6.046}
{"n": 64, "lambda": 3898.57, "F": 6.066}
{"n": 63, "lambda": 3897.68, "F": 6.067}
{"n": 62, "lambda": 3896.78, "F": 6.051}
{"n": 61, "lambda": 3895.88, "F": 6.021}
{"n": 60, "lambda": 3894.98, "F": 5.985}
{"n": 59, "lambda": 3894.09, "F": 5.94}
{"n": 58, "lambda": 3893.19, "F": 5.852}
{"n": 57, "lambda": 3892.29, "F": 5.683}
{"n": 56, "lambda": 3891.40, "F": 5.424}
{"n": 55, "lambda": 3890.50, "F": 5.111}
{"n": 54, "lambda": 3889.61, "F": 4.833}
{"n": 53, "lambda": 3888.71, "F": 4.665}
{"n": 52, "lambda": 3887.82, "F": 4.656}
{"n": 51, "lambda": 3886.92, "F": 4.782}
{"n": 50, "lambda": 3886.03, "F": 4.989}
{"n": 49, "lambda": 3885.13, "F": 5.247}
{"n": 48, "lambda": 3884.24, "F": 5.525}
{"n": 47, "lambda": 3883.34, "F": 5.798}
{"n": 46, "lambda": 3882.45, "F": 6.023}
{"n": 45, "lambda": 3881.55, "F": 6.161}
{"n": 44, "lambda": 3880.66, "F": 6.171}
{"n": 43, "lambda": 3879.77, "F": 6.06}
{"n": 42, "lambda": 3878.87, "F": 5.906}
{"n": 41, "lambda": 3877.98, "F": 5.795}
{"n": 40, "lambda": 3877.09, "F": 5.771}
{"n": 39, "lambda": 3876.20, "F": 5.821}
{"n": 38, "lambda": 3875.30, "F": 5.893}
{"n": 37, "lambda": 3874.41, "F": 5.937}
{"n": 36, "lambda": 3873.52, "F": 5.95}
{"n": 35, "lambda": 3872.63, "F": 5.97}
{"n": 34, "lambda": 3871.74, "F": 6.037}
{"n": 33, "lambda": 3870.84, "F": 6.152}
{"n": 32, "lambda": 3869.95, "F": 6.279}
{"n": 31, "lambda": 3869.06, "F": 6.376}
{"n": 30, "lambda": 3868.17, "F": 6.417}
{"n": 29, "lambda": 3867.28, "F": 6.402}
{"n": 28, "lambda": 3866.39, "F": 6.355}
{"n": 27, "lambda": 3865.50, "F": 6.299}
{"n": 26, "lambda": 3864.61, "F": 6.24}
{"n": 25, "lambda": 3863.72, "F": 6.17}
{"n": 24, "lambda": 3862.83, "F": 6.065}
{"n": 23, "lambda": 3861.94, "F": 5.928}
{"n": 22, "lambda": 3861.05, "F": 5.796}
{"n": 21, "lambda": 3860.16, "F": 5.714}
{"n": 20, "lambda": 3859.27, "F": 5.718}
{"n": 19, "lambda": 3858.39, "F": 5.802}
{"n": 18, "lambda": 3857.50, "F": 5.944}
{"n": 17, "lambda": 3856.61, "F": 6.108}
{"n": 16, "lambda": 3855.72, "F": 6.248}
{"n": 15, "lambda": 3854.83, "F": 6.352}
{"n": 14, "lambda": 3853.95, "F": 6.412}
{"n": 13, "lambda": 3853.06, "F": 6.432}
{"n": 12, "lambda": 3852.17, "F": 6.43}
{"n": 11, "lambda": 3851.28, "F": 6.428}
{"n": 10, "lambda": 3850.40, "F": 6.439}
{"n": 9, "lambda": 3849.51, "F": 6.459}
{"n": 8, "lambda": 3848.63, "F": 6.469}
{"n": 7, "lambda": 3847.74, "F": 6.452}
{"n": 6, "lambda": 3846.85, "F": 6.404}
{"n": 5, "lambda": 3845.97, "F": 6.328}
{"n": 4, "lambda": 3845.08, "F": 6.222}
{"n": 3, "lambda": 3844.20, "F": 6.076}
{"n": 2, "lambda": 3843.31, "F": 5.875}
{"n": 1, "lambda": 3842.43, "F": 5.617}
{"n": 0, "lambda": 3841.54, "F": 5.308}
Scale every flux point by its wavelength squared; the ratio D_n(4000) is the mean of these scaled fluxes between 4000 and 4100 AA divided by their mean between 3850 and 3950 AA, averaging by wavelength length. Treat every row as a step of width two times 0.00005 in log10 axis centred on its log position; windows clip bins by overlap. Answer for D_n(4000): 1.36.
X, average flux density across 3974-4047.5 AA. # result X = 6.74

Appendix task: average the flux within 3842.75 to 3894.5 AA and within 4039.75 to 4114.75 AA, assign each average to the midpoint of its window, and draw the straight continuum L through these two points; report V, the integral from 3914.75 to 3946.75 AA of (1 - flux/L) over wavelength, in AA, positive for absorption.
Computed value 9.1 AA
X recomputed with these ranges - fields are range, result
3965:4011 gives 5.89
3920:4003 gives 5.19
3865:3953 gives 5.37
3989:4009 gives 6.76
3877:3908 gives 5.71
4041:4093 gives 6.94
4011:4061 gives 6.95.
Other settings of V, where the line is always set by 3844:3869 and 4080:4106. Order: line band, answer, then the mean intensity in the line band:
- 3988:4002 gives -0.5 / 6.7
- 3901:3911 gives 0.3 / 6.1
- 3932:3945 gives 5.7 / 3.55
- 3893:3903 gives 0.5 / 5.98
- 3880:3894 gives 1.9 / 5.42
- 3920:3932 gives 3.4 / 4.52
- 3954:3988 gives 6.5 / 5.19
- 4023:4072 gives -2.8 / 6.93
